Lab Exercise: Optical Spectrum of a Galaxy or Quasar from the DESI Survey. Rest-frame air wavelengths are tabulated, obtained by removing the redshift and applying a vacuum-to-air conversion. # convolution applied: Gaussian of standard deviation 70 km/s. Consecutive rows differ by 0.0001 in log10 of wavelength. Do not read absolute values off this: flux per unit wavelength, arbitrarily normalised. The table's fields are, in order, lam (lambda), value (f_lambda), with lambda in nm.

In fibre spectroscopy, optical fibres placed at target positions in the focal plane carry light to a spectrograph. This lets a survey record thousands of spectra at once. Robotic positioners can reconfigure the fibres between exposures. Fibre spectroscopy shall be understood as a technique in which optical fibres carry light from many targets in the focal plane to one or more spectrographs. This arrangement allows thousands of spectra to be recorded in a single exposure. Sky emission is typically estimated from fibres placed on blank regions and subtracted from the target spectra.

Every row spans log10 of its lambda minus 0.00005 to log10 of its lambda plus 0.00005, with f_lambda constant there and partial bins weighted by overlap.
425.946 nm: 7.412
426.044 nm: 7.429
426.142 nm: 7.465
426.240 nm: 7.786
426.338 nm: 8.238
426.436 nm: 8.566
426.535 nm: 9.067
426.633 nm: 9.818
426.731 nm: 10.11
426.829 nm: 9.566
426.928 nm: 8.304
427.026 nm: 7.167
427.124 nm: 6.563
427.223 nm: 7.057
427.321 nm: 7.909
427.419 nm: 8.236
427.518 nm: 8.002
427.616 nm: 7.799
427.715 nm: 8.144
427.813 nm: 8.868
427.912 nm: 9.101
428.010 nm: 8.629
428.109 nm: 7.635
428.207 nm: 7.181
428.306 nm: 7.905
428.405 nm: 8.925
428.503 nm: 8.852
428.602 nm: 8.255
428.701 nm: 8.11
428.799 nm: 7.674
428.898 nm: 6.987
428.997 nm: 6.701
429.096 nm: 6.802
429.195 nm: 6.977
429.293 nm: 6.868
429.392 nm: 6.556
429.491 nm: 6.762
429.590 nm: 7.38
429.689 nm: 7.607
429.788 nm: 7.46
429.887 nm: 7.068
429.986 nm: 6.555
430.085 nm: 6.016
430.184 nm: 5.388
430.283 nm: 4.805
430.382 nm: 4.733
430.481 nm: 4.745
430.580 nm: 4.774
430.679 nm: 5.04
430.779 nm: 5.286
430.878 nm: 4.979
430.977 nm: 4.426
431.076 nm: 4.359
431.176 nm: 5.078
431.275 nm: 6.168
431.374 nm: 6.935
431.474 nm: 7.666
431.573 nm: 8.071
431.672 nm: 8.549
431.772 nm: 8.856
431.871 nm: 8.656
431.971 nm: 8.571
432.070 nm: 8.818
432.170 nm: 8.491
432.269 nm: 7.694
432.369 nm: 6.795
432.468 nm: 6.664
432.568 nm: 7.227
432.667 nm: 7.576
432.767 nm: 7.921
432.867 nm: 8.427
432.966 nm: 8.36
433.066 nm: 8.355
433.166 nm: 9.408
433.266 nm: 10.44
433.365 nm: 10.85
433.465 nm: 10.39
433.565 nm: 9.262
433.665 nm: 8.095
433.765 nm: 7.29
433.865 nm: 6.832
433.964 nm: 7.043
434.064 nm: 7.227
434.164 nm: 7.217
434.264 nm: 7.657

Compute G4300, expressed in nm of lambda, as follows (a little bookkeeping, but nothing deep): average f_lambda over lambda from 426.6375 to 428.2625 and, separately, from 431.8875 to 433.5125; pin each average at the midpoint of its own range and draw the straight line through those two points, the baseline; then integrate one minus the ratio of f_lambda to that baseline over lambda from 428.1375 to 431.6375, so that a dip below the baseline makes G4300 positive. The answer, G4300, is 0.74 nm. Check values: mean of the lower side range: 8.19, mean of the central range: 6.56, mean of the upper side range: 8.5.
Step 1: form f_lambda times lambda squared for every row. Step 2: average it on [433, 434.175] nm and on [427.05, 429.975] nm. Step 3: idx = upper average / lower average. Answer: 1.1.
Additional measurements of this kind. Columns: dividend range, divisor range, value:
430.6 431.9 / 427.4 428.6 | 0.79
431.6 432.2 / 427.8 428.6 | 1.05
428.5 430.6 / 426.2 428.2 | 0.81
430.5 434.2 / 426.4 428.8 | 0.92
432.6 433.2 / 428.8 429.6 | 1.22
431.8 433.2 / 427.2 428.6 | 1.01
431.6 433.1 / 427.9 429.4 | 1.07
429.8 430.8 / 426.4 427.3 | 0.66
